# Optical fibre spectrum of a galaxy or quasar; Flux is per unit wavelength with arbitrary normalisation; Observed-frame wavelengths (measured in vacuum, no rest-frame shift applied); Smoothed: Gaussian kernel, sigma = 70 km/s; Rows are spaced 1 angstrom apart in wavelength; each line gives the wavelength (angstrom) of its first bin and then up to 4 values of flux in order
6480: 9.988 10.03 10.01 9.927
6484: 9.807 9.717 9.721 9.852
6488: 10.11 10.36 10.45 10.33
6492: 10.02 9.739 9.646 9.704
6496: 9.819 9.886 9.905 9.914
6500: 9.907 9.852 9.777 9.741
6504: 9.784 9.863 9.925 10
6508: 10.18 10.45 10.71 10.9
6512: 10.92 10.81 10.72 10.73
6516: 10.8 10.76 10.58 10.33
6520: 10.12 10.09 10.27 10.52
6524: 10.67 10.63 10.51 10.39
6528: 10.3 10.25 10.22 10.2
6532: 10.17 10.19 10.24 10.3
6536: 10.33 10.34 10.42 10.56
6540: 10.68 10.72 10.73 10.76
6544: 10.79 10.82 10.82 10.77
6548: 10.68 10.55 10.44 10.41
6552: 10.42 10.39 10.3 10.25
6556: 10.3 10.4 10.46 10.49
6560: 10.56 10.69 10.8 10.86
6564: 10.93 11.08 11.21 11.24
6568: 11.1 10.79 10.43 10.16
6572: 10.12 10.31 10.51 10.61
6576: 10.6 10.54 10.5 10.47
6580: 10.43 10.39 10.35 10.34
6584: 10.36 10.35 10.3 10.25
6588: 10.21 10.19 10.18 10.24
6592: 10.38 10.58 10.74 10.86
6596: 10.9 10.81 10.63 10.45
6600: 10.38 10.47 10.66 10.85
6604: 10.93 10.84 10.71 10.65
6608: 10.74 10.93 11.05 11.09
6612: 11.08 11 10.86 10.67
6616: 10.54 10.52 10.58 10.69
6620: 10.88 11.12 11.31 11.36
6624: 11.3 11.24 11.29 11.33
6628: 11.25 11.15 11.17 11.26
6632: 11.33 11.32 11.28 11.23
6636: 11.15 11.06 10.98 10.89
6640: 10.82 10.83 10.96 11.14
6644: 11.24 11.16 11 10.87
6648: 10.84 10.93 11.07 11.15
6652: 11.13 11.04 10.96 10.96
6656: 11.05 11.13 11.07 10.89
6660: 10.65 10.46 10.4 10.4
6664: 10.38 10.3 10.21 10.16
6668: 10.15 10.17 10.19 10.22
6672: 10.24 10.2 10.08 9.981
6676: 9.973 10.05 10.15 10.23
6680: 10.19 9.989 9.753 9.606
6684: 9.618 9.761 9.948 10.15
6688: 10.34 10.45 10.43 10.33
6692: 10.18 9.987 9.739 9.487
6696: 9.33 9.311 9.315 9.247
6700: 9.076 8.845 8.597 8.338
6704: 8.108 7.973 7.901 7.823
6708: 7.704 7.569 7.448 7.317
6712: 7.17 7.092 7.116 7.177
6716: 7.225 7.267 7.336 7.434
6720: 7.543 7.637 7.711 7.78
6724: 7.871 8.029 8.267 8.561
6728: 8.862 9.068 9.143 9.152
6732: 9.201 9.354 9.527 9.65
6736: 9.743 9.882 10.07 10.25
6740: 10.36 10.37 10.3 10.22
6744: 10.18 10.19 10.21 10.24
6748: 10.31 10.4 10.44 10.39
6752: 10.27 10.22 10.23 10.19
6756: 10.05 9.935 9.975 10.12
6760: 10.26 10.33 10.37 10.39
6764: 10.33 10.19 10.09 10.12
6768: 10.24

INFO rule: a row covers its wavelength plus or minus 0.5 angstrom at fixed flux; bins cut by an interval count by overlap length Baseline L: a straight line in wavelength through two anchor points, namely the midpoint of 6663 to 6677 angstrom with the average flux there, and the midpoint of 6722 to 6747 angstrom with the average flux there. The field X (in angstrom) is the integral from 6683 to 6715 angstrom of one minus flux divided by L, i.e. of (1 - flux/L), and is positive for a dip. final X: 3.1 angstrom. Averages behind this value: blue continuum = 10.2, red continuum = 9.41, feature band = 8.88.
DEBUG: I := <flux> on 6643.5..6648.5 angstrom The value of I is 11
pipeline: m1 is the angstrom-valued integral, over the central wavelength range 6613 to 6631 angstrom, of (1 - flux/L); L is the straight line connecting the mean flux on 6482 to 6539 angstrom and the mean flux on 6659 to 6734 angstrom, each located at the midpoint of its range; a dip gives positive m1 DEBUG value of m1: -2.75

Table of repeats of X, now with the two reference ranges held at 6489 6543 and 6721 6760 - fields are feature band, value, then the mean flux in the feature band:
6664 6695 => -0.9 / 10.1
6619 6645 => -3.1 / 11.1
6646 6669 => -2.0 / 10.7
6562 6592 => -1.2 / 10.5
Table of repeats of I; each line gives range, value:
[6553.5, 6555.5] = 10.3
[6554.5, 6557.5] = 10.3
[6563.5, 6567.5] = 11.1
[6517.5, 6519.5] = 10.5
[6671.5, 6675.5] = 10.1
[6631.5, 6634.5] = 11.3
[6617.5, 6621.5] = 10.8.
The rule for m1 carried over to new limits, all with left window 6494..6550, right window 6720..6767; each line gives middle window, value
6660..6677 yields -0.54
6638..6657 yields -1.96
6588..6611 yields -1.19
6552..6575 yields -0.84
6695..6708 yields 1.54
